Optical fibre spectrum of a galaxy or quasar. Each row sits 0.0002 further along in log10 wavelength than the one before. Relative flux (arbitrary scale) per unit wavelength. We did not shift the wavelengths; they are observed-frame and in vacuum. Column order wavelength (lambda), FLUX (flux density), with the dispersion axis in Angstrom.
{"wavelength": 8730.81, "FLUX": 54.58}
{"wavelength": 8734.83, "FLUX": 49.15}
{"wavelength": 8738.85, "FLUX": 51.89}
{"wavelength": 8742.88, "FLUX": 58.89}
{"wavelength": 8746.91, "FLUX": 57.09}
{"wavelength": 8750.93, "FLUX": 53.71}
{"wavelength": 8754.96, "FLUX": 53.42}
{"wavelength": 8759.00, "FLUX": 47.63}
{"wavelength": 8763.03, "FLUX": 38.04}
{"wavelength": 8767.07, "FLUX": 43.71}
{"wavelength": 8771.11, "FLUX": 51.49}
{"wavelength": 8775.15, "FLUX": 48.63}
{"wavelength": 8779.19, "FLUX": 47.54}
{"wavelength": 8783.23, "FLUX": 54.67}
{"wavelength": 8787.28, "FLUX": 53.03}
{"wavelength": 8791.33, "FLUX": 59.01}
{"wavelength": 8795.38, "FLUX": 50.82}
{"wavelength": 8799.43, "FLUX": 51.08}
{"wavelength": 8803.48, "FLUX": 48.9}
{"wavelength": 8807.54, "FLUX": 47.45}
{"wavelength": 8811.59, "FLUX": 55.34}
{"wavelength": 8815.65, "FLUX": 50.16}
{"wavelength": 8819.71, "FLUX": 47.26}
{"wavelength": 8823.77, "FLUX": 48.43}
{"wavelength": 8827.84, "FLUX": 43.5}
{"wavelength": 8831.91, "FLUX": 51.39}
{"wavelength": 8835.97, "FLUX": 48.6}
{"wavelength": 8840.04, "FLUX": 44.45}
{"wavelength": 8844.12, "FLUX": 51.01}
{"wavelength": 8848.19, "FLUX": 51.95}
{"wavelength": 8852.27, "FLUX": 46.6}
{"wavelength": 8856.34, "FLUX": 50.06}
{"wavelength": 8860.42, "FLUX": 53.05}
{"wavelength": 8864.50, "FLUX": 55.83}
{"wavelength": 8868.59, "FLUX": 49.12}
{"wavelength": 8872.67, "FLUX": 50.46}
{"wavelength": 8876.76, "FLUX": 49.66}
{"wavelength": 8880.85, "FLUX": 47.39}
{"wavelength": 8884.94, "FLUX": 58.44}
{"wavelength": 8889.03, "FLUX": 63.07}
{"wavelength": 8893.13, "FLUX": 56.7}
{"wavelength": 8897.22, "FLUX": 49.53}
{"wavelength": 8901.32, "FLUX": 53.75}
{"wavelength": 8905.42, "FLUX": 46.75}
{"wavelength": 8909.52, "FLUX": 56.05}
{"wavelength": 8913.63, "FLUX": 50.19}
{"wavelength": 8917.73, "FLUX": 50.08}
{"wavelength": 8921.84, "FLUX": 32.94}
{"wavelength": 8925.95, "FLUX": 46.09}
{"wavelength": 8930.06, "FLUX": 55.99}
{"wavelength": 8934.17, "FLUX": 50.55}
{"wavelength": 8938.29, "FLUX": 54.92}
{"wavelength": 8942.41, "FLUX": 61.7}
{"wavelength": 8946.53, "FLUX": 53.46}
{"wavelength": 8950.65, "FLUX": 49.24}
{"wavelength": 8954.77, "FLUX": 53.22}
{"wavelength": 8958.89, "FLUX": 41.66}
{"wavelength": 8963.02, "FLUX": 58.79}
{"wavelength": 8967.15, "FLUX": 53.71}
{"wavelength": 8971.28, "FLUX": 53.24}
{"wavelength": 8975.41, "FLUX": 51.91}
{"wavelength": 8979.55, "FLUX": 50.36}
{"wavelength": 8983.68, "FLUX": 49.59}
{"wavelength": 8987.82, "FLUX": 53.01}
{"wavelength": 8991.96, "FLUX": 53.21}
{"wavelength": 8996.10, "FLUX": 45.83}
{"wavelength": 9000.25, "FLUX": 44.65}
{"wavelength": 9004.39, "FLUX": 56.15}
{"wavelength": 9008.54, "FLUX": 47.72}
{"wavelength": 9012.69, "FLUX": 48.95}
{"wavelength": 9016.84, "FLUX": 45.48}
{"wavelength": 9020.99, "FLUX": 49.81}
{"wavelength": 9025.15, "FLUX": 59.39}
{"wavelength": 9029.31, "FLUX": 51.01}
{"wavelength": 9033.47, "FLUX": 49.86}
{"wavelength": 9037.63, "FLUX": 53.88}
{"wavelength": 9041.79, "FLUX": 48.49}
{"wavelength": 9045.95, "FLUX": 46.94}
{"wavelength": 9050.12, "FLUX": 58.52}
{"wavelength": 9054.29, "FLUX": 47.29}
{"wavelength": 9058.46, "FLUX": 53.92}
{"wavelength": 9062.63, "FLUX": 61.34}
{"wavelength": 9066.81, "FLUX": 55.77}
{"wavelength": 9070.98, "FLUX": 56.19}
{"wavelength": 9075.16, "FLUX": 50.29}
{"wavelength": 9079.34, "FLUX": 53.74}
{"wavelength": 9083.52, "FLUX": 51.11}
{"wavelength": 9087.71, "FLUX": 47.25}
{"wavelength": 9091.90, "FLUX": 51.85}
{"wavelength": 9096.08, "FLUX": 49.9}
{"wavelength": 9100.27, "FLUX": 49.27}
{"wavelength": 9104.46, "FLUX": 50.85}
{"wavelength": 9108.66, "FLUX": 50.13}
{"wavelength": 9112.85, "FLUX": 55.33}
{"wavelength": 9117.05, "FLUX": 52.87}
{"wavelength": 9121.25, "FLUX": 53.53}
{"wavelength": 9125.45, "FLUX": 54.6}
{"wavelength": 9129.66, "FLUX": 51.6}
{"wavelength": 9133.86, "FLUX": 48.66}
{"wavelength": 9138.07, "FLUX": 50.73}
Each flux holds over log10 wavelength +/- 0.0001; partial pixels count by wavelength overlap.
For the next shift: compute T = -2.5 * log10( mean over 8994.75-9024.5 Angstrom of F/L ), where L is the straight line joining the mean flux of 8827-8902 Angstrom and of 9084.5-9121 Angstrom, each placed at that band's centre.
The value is 0.05 mag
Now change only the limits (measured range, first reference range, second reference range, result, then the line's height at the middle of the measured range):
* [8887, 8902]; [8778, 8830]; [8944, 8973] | -0.09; 51.4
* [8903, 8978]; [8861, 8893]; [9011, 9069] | 0.04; 53.1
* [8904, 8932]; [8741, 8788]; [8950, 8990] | 0.07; 51.3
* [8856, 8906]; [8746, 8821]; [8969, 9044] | -0.05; 50.5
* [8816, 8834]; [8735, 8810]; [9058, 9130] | 0.07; 51.2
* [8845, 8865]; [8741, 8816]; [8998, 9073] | 0.00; 51.3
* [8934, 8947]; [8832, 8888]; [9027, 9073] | -0.09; 51.7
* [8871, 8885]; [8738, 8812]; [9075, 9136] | 0.01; 51.2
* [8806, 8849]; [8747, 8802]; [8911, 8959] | 0.03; 50.4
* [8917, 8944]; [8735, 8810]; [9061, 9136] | 0.03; 51.6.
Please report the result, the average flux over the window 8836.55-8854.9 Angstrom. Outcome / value 48.6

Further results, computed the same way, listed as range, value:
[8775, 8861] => 50.1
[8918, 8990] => 51.2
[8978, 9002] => 49.5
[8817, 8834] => 47.8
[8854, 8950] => 51.9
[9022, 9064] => 52.8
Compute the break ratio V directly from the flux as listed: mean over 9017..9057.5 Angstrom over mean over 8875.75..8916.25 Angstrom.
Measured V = 0.97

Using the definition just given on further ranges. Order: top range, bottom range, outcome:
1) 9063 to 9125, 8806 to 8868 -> 1.05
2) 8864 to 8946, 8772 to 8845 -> 1.04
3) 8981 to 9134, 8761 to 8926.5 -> 1.03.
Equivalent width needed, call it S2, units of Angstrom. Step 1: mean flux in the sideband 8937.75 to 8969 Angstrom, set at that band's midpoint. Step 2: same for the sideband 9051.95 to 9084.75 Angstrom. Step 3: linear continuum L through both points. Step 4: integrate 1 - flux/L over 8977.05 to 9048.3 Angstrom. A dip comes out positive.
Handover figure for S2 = 4.3 Angstrom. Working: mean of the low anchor 53.3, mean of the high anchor 53.8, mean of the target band 50.3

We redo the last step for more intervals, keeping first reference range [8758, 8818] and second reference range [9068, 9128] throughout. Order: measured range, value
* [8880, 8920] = -2.08 Angstrom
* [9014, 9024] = 0.51 Angstrom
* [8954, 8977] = -0.43 Angstrom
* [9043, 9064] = -0.59 Angstrom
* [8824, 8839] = 0.74 Angstrom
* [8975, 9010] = 0.70 Angstrom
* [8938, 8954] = -1.18 Angstrom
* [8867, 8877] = 0.13 Angstrom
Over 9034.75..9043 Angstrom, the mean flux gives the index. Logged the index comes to 51.4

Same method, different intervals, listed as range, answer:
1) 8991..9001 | 47.7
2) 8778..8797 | 53.3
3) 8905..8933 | 48.5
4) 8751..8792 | 49.6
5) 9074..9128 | 51.6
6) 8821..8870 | 49.5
